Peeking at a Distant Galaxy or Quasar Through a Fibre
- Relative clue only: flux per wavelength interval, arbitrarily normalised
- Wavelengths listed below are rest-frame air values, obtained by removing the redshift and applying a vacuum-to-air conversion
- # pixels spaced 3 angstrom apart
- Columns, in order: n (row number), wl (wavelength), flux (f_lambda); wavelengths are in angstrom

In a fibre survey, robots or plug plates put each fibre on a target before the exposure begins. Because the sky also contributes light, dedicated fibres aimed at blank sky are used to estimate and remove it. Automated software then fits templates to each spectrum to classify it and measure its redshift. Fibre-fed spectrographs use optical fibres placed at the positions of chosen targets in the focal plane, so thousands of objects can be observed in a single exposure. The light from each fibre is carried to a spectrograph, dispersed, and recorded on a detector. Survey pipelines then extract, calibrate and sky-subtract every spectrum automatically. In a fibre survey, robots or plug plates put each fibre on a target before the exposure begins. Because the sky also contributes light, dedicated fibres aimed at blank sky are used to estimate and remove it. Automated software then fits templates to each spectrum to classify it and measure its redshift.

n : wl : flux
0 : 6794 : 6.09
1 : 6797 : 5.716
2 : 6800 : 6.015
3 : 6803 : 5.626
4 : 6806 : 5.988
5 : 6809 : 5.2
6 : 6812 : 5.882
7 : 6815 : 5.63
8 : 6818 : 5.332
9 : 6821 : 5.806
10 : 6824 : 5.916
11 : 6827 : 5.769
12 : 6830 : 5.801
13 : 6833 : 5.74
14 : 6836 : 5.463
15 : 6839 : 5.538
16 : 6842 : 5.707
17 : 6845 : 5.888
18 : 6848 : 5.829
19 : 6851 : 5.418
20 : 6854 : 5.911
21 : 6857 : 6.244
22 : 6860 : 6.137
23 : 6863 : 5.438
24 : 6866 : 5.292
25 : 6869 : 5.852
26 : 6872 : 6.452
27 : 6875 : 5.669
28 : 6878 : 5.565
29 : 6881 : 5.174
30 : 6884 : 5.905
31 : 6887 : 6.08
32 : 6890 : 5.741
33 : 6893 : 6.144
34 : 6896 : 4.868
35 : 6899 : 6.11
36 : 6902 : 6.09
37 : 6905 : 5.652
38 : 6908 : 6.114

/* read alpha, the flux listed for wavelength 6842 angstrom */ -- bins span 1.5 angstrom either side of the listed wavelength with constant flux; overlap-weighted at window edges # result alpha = 5.707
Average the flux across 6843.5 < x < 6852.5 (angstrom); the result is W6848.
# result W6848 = 5.71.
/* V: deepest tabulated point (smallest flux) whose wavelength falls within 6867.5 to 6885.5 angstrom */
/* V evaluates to 5.174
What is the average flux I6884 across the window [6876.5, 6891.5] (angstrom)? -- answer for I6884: 5.69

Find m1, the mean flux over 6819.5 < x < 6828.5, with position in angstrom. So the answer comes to 5.83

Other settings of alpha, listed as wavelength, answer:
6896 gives 4.868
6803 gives 5.626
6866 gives 5.292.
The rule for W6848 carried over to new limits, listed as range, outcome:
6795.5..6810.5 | 5.71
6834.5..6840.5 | 5.5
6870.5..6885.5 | 5.75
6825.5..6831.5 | 5.79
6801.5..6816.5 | 5.67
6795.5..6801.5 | 5.87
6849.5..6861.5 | 5.93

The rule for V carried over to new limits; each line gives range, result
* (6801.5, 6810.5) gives 5.2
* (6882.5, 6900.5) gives 4.868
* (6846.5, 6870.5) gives 5.292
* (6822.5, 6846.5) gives 5.463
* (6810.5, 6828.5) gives 5.332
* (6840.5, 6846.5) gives 5.707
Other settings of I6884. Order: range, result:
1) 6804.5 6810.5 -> 5.59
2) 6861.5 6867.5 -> 5.36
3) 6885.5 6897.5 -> 5.71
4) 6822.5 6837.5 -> 5.74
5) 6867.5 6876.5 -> 5.99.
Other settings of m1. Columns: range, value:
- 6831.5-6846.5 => 5.67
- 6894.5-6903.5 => 5.69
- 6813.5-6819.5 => 5.48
